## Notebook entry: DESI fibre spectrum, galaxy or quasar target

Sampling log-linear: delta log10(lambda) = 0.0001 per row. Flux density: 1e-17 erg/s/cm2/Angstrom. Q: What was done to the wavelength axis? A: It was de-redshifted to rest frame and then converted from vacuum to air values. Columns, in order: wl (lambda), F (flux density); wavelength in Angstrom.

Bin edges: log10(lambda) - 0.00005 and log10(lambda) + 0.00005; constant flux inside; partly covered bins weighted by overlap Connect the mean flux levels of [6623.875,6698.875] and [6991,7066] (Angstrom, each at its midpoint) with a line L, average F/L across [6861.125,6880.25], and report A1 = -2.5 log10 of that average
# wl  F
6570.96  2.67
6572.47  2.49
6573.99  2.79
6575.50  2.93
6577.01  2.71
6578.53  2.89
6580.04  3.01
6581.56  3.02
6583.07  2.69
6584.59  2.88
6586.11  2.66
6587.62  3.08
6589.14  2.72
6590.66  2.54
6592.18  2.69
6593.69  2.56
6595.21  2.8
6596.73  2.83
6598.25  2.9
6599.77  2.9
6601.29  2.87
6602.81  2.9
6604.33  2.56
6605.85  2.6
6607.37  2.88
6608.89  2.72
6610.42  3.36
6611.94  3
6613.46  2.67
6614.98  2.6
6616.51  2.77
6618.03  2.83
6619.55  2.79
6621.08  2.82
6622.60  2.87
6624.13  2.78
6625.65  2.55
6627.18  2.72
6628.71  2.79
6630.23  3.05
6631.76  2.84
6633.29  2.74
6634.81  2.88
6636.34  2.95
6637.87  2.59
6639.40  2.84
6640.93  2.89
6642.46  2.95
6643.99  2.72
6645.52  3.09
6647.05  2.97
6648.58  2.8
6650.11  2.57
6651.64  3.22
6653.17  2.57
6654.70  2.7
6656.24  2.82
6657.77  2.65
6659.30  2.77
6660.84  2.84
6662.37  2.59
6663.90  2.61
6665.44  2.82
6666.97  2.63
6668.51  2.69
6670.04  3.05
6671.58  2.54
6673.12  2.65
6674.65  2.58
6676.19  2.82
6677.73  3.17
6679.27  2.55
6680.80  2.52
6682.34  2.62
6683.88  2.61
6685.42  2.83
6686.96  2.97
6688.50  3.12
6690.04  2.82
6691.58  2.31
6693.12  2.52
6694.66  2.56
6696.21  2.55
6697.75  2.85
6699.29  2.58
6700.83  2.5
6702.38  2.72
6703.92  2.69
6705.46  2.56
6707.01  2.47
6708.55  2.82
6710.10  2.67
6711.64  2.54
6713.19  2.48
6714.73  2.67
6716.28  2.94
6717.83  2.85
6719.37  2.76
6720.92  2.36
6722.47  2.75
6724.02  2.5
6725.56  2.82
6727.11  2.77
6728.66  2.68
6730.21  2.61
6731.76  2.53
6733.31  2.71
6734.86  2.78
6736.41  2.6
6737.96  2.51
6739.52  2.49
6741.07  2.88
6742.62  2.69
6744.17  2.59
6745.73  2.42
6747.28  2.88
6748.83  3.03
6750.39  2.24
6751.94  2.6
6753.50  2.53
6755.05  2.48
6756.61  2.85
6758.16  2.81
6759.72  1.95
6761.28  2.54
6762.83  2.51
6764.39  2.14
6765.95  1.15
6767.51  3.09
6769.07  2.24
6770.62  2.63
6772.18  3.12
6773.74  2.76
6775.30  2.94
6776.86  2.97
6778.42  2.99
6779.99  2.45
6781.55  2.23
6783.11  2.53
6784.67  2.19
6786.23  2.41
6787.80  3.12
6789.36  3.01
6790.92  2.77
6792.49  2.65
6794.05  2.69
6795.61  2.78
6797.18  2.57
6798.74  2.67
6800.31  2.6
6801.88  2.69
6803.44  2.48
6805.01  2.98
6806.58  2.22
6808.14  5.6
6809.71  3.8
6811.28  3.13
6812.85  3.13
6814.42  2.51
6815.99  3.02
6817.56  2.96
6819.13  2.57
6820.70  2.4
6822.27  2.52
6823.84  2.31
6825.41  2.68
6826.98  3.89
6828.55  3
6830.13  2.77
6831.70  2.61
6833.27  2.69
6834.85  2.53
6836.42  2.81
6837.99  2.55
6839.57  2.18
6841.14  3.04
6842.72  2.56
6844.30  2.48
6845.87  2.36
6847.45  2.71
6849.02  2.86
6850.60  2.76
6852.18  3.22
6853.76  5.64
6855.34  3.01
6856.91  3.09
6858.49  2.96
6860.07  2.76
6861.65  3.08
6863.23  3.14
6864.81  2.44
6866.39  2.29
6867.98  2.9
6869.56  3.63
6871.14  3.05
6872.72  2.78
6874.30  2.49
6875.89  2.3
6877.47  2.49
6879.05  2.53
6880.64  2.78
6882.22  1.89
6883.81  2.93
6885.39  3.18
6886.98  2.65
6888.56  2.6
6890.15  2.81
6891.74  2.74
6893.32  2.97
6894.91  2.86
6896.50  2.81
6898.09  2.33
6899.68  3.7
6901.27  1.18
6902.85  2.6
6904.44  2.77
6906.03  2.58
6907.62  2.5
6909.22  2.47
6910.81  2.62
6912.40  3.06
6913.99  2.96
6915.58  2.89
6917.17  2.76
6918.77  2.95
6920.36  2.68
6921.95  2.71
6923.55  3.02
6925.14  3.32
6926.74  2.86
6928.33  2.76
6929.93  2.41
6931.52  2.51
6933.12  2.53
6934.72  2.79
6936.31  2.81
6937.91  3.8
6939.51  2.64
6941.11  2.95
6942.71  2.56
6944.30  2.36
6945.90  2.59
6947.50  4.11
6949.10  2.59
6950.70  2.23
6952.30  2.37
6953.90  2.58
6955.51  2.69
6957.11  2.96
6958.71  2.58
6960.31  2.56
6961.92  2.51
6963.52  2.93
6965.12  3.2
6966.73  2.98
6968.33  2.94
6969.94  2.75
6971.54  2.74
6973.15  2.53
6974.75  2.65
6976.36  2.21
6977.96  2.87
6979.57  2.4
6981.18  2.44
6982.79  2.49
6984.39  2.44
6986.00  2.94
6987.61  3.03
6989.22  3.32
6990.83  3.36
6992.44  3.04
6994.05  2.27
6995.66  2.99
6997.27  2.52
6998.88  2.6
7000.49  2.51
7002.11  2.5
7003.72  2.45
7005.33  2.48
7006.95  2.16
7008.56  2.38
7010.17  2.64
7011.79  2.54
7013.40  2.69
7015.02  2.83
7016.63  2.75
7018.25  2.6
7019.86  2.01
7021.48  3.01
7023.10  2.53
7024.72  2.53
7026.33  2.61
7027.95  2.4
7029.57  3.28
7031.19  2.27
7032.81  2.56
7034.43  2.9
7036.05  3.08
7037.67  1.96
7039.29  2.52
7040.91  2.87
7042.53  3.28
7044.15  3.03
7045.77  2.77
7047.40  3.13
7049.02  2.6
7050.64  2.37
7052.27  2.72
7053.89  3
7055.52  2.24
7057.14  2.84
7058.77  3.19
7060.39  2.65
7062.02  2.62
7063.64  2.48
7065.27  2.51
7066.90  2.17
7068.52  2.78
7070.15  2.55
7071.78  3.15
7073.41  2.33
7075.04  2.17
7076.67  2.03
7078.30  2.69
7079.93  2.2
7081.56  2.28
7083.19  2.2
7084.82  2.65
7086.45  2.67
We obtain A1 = -0.02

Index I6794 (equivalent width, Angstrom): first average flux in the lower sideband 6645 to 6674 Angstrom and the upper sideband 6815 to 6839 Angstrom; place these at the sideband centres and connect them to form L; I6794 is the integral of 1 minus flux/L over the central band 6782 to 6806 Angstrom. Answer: 0.7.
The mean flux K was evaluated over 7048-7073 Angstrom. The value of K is 2.66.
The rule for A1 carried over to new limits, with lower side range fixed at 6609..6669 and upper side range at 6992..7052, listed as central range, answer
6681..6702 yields 0.04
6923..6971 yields -0.05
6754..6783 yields 0.08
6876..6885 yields 0.07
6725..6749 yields 0.03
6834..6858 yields -0.08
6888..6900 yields -0.05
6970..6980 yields 0.03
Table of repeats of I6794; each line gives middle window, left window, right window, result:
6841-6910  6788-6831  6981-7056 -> 1.1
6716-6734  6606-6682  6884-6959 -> 0.6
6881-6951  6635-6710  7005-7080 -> -2.5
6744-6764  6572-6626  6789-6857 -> 2.1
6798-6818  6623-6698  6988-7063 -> -2.4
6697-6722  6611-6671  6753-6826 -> 0.9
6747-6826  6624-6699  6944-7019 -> 0.7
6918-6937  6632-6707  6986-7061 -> -0.5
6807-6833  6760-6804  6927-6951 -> -3.9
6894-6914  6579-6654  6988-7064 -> 0.6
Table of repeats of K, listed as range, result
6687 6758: 2.66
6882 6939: 2.76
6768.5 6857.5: 2.85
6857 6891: 2.75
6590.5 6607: 2.75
